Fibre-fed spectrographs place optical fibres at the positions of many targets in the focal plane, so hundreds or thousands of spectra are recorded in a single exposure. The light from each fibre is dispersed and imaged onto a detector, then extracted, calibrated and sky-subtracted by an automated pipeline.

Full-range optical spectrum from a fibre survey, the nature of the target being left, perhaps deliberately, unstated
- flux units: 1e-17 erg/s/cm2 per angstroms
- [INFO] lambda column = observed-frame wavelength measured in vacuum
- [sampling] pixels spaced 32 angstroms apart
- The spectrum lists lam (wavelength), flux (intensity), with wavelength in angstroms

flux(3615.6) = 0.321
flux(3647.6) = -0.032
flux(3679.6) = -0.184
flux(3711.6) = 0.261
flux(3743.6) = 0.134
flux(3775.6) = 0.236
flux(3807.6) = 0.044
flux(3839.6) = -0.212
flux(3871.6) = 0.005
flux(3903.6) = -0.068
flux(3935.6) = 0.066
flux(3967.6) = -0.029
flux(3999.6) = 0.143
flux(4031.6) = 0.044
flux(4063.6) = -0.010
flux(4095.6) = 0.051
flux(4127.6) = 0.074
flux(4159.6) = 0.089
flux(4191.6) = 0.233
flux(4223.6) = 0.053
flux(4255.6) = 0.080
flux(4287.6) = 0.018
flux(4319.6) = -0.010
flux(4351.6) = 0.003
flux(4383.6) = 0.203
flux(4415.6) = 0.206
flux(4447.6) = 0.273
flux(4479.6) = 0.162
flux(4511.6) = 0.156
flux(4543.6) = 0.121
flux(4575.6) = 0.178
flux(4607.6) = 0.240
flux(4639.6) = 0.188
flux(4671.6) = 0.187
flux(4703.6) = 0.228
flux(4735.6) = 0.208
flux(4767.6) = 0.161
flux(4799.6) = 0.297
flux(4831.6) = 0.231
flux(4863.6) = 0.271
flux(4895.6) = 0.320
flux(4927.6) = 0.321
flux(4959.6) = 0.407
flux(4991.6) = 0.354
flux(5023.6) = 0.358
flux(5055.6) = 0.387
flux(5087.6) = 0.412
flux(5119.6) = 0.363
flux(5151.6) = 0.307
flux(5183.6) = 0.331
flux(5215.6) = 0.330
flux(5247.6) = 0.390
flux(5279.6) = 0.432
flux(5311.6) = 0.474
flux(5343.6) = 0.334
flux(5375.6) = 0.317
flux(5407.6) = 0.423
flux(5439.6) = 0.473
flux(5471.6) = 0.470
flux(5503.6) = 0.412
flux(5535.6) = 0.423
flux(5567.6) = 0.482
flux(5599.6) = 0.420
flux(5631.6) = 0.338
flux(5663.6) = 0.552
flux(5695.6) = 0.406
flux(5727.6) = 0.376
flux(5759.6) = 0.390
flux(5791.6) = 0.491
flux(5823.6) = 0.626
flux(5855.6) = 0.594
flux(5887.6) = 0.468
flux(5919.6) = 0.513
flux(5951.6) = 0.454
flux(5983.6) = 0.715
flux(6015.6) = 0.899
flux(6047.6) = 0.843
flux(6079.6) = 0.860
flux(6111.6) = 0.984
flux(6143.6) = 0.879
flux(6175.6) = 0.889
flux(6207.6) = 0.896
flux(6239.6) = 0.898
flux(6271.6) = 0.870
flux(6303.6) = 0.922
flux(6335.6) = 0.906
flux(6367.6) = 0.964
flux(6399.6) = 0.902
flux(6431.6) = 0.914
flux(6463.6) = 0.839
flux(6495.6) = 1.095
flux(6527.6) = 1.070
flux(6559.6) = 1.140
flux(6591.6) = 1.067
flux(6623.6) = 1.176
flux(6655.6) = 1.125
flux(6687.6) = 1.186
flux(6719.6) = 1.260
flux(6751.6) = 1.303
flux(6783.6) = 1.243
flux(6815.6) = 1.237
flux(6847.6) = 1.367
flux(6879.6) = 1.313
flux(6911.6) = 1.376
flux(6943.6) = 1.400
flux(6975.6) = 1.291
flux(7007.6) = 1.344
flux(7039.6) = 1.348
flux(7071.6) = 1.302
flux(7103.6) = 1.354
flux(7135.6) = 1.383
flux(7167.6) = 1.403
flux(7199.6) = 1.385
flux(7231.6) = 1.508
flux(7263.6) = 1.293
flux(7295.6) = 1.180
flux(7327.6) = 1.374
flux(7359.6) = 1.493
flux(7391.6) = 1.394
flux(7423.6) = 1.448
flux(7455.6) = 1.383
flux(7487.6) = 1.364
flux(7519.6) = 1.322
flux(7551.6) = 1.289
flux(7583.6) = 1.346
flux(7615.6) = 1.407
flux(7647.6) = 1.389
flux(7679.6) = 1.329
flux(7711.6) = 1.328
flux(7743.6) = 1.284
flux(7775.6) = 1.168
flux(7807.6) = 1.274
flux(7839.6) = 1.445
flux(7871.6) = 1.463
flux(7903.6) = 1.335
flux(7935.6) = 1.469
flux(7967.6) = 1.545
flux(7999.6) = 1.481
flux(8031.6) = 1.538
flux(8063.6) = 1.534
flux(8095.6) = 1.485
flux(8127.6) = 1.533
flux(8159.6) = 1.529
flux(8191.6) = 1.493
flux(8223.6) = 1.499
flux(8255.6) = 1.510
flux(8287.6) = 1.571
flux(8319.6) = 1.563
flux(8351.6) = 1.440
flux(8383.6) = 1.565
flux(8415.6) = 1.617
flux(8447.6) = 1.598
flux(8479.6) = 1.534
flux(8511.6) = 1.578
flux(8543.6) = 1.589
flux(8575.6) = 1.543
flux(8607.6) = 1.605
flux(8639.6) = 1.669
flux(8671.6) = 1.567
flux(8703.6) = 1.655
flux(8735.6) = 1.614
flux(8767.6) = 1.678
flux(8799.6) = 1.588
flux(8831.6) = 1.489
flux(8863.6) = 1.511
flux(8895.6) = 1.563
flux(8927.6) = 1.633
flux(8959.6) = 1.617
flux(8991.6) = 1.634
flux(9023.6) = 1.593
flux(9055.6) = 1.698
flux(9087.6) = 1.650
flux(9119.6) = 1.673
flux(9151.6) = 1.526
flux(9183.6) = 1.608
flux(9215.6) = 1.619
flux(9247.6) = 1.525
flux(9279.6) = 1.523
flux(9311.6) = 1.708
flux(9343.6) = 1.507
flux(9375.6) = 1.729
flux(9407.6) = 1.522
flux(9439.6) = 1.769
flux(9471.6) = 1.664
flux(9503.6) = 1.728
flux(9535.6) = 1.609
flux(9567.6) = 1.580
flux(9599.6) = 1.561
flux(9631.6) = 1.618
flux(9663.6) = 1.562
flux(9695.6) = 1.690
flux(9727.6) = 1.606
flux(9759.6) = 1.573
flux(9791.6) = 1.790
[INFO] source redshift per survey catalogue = 0.500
